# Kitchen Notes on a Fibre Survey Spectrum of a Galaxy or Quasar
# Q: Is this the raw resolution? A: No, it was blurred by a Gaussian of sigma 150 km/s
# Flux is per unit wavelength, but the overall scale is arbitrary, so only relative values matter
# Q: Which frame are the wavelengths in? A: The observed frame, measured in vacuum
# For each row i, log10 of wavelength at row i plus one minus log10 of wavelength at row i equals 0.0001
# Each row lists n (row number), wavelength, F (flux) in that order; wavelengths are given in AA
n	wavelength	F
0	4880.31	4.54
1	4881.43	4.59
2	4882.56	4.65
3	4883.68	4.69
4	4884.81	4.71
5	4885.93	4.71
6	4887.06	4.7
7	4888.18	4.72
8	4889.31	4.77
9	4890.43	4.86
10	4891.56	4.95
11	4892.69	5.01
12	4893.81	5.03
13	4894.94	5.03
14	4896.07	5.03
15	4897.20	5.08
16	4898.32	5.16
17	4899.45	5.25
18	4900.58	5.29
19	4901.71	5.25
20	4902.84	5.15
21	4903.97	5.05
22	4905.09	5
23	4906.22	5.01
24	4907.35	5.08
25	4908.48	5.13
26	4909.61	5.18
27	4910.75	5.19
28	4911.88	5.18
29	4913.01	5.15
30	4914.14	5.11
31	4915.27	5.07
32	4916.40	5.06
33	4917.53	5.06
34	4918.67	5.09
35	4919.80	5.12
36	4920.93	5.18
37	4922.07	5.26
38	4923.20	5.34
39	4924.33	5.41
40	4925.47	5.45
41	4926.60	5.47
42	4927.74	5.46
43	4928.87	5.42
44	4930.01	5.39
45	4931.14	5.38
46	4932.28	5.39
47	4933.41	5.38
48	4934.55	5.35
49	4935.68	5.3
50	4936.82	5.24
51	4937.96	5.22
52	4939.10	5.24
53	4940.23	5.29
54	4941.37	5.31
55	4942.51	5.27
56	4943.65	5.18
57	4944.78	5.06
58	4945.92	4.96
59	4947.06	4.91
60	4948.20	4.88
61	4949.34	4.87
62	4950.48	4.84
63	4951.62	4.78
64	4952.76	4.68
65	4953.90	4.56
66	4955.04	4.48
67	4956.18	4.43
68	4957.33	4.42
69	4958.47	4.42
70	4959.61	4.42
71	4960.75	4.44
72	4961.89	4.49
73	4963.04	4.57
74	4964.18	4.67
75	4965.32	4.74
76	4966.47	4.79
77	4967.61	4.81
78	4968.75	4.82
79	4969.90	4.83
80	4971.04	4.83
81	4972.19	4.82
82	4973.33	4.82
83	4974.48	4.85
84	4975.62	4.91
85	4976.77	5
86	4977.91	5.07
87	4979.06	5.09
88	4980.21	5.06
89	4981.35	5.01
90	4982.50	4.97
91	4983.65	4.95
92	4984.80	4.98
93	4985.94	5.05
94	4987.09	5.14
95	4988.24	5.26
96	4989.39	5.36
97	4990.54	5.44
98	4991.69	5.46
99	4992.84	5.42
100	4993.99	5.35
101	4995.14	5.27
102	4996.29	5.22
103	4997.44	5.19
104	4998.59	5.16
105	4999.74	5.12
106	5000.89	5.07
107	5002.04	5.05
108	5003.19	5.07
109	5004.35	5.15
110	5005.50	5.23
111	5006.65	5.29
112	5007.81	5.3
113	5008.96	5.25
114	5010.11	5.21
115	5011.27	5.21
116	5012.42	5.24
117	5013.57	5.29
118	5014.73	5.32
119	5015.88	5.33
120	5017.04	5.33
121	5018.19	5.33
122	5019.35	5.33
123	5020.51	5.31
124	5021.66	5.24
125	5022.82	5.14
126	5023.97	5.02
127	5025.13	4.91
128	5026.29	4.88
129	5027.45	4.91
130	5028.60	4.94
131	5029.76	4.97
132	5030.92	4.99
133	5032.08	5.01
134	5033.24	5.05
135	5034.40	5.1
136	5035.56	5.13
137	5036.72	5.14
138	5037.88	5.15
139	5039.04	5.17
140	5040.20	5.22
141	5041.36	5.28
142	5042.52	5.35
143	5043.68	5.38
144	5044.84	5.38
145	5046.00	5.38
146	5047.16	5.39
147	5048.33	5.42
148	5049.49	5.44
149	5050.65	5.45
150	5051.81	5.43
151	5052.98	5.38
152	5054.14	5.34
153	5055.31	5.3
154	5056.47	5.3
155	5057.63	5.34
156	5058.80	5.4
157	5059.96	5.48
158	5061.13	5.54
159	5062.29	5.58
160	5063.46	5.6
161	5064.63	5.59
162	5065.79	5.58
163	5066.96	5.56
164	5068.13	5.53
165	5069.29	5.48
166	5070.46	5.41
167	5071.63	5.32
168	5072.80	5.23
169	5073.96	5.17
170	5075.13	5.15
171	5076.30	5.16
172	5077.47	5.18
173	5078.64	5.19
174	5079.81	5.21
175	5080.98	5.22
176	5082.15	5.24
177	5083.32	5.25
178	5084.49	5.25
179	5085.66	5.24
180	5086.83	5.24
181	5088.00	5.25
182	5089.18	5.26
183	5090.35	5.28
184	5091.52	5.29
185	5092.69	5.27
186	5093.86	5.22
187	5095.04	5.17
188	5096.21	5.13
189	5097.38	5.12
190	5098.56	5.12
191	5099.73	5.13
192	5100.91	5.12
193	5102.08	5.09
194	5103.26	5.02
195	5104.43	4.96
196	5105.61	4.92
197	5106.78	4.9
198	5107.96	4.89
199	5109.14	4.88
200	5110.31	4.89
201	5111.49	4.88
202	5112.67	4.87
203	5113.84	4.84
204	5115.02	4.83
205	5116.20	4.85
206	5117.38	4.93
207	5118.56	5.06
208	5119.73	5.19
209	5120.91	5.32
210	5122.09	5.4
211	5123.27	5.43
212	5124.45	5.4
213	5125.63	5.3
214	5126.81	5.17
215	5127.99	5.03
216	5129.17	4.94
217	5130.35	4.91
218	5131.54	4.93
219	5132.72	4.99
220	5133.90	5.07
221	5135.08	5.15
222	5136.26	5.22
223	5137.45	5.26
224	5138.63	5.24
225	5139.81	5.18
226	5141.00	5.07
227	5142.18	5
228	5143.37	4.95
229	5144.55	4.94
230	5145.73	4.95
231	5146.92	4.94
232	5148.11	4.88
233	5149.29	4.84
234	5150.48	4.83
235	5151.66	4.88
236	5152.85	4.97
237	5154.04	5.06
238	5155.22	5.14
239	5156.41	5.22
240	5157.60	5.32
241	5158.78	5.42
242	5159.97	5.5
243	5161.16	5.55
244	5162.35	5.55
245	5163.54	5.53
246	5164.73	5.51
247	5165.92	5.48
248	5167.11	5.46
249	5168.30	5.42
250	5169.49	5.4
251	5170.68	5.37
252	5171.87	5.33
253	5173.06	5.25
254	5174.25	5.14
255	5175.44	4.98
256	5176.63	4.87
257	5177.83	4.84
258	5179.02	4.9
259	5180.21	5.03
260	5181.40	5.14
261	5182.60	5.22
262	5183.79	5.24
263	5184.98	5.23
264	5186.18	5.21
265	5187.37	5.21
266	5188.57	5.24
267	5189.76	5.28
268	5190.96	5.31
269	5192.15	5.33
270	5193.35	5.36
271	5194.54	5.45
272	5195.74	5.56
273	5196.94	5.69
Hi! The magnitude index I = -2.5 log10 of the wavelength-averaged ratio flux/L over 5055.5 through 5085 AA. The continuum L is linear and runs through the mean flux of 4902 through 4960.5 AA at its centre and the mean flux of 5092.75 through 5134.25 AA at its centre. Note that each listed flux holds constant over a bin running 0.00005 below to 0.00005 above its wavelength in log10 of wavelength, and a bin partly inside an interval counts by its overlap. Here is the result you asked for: -0.06 mag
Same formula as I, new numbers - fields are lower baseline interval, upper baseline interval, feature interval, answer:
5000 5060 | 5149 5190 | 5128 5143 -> 0.03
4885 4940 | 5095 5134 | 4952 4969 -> 0.12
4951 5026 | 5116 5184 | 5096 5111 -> 0.02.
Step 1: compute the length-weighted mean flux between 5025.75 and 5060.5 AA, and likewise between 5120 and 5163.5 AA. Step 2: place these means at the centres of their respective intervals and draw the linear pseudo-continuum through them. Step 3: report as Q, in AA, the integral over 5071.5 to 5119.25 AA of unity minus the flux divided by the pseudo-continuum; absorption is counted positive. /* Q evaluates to 0.80 AA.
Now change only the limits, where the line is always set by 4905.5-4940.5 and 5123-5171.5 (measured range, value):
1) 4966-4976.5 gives 0.8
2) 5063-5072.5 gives -0.5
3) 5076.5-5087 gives 0.0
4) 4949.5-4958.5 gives 1.1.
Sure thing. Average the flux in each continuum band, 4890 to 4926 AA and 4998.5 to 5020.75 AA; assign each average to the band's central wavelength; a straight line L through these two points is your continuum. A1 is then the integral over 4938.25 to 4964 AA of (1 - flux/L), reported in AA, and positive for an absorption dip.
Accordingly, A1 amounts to 1.9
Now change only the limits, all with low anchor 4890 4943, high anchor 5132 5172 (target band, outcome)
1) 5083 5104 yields 0.02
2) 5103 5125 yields 0.72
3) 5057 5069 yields -0.75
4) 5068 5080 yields -0.17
